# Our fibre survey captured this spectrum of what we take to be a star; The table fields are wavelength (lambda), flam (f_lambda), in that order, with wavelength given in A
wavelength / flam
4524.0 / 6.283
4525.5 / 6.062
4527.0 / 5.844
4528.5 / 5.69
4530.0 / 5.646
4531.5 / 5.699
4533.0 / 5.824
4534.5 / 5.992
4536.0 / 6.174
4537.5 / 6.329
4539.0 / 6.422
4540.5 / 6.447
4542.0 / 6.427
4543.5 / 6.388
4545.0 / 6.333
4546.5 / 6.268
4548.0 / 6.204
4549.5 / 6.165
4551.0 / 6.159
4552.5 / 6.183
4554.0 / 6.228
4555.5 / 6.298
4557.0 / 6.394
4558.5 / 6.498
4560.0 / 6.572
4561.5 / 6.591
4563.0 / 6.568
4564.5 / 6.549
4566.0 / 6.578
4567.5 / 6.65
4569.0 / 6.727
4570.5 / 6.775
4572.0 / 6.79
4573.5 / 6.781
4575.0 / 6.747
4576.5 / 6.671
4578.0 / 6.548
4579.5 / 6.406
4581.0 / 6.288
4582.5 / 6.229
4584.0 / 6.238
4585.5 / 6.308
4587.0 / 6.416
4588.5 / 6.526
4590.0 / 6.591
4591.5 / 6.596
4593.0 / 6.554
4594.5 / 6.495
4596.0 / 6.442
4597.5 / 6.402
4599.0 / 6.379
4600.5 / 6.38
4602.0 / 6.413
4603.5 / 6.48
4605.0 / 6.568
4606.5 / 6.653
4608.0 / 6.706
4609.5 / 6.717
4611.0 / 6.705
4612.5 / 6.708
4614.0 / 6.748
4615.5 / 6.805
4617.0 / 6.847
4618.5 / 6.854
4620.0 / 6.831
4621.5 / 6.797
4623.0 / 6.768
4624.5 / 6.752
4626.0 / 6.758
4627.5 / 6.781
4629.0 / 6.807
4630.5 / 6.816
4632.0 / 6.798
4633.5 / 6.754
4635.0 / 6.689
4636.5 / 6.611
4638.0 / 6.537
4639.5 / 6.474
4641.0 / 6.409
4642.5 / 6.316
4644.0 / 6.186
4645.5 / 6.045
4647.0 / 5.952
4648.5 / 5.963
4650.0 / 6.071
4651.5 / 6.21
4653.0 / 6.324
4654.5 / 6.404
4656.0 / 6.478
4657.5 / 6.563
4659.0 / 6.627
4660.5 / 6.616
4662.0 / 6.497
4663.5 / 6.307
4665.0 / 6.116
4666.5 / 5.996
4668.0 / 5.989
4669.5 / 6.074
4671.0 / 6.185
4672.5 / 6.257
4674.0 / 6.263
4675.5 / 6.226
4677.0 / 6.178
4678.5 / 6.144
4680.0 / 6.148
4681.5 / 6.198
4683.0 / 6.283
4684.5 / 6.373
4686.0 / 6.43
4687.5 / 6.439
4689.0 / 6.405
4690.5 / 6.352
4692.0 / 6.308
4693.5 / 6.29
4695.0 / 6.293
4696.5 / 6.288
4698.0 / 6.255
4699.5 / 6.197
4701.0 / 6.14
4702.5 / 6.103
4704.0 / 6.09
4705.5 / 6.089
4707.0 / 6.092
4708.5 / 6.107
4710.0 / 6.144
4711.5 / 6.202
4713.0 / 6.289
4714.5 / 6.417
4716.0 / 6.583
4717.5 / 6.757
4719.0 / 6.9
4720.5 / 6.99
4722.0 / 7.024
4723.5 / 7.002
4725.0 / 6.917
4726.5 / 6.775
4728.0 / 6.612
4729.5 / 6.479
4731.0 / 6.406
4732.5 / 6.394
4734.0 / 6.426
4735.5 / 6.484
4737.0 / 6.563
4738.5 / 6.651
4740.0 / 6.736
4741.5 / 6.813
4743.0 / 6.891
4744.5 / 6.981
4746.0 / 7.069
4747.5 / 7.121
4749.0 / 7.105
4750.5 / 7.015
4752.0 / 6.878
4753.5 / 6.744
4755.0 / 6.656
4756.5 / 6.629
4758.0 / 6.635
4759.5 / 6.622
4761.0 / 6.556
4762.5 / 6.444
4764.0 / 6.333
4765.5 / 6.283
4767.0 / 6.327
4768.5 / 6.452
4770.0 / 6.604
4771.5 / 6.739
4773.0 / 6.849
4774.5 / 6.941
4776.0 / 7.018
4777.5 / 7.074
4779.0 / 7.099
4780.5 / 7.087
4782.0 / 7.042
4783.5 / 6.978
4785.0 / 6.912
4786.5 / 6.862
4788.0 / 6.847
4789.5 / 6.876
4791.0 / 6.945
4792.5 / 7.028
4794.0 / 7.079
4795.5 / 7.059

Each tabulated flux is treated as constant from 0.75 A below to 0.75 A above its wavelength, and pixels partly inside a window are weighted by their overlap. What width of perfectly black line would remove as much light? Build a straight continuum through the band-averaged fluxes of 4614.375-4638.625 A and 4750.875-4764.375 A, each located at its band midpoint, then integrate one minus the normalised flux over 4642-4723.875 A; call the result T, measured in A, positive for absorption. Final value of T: 4.8 A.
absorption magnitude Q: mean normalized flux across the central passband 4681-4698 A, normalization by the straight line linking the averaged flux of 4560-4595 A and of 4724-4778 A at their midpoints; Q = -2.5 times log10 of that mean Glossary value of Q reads 0.053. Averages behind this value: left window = 6.55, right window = 6.7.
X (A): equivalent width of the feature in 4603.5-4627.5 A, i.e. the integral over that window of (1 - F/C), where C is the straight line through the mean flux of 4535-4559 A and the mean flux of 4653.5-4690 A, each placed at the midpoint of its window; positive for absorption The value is -1.7 A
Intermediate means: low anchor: 6.3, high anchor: 6.3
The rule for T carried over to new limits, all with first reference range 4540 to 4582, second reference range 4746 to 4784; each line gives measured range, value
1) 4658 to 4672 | 0.75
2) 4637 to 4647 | 0.43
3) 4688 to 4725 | 1.59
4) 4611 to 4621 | -0.36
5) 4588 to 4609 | 0.04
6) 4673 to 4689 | 0.90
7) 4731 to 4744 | 0.23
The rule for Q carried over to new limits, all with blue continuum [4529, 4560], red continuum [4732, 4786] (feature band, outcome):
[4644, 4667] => 0.04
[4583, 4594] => -0.02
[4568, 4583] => -0.05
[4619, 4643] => -0.04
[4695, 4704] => 0.07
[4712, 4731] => -0.01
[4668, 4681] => 0.06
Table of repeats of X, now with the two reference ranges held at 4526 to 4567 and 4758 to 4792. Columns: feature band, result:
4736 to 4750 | -0.38 A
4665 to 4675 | 0.61 A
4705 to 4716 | 0.66 A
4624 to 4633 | -0.50 A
